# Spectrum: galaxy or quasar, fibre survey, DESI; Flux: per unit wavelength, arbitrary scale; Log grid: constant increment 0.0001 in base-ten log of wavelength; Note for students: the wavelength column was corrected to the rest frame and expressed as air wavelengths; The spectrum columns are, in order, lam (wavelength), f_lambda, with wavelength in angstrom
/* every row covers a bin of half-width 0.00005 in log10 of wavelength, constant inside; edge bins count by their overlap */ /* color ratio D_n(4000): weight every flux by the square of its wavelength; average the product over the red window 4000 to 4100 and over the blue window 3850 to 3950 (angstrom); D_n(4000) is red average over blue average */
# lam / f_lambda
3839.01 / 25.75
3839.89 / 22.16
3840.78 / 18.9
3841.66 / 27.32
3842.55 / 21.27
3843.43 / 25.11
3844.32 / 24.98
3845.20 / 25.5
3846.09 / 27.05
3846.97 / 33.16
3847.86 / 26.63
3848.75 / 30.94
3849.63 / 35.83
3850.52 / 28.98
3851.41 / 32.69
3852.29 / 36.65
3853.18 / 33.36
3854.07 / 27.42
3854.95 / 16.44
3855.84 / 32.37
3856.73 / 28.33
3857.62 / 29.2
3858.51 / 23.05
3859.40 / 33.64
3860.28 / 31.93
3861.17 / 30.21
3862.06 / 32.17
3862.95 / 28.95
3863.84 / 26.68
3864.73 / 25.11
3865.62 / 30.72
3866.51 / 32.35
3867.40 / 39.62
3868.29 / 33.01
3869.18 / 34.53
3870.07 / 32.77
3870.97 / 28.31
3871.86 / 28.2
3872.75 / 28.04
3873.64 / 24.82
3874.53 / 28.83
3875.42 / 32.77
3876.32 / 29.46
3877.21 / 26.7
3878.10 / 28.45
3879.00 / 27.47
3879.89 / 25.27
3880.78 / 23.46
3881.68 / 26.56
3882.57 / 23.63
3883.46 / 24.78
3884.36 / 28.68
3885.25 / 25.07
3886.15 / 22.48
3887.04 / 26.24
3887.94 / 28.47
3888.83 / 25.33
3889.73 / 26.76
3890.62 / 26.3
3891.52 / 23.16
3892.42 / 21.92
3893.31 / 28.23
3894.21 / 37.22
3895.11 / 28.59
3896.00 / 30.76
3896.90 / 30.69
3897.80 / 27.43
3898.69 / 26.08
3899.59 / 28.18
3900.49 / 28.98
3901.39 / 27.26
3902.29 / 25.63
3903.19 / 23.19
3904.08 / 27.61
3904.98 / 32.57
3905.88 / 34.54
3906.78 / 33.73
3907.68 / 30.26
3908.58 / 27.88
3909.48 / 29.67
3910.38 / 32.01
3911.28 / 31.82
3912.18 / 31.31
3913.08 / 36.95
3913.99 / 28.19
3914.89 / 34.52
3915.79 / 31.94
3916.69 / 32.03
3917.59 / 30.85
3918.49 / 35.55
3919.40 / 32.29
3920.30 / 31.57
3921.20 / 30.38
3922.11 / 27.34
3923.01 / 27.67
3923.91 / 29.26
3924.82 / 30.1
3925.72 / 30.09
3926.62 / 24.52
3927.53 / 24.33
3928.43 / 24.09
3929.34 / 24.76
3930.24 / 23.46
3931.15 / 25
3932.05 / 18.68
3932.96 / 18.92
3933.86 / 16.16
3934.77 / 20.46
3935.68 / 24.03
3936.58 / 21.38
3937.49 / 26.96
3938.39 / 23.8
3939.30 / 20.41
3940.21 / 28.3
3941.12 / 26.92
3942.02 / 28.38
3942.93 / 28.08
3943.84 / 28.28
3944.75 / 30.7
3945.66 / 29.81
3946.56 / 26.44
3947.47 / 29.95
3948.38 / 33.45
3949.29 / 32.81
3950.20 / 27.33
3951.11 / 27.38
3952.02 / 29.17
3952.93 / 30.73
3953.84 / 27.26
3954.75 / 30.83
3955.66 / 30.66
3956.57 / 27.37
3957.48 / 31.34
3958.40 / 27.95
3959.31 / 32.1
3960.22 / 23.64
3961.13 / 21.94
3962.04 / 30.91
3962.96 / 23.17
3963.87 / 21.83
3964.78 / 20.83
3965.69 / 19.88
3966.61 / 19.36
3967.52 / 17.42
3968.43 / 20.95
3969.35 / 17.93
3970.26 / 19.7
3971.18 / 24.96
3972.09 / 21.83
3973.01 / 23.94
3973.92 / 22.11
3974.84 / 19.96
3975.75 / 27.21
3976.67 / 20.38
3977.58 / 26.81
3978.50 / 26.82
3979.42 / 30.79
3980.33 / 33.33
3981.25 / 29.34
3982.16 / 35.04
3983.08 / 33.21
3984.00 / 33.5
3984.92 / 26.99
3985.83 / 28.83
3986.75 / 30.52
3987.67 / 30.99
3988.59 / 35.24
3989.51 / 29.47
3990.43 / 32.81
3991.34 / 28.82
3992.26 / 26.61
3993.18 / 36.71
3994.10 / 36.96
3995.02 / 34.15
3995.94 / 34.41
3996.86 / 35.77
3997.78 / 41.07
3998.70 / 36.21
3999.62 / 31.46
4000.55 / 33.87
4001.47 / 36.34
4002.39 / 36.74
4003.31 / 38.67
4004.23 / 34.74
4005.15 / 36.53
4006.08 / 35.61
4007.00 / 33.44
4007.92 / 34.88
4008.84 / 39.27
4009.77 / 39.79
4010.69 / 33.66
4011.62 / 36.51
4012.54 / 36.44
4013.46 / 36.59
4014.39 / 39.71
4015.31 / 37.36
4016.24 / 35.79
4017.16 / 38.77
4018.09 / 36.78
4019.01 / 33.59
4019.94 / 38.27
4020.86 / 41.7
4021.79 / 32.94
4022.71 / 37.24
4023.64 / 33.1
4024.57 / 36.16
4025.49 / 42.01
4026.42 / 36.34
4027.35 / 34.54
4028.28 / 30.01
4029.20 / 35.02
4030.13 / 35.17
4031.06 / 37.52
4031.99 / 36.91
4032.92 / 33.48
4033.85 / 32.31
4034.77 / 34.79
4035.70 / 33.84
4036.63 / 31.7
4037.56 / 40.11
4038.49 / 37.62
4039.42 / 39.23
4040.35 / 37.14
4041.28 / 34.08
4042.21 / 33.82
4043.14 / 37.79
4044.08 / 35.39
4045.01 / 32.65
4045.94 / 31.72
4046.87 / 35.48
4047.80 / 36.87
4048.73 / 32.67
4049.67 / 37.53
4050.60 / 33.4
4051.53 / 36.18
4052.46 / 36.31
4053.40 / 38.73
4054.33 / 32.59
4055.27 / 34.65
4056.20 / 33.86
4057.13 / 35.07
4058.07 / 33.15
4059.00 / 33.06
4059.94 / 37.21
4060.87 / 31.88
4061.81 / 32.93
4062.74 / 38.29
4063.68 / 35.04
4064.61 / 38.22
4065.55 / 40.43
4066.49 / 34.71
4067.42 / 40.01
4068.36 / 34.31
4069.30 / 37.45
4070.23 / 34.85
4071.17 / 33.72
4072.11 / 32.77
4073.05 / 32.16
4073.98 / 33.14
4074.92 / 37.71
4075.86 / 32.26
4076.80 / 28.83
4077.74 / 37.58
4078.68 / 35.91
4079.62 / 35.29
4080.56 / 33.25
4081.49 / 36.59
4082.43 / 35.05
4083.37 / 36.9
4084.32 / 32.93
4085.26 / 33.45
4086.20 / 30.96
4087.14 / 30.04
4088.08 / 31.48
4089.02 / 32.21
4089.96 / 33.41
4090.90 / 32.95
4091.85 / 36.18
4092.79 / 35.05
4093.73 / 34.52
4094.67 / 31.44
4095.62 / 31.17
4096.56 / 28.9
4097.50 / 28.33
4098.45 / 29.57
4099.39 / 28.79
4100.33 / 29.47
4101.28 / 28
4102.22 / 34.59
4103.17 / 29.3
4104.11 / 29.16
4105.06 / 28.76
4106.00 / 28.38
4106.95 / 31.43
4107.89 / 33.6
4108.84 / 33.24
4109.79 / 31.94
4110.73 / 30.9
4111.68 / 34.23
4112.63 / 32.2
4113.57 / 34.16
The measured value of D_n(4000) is 1.33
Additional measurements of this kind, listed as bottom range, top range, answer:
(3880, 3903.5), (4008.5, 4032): 1.46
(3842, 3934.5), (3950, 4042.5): 1.18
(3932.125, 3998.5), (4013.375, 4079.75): 1.35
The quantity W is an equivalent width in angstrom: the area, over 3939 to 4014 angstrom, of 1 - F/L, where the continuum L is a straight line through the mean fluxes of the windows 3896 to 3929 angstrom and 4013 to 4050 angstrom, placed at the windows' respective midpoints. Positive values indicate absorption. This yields 7.7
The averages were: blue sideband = 29.7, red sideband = 35.8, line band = 29.7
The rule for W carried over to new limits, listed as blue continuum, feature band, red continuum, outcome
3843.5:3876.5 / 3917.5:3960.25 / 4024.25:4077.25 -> 6.3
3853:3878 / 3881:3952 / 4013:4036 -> 8.6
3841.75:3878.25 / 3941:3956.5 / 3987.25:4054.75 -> 1.6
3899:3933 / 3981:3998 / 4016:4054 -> 0.3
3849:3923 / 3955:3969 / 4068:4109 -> 2.7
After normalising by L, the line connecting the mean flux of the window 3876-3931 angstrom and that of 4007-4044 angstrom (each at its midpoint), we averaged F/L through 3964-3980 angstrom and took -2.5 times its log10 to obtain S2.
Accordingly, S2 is 0.41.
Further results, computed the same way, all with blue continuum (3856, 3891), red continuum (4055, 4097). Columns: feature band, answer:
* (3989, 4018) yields -0.11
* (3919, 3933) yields 0.13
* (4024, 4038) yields -0.07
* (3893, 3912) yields -0.01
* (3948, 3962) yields 0.07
